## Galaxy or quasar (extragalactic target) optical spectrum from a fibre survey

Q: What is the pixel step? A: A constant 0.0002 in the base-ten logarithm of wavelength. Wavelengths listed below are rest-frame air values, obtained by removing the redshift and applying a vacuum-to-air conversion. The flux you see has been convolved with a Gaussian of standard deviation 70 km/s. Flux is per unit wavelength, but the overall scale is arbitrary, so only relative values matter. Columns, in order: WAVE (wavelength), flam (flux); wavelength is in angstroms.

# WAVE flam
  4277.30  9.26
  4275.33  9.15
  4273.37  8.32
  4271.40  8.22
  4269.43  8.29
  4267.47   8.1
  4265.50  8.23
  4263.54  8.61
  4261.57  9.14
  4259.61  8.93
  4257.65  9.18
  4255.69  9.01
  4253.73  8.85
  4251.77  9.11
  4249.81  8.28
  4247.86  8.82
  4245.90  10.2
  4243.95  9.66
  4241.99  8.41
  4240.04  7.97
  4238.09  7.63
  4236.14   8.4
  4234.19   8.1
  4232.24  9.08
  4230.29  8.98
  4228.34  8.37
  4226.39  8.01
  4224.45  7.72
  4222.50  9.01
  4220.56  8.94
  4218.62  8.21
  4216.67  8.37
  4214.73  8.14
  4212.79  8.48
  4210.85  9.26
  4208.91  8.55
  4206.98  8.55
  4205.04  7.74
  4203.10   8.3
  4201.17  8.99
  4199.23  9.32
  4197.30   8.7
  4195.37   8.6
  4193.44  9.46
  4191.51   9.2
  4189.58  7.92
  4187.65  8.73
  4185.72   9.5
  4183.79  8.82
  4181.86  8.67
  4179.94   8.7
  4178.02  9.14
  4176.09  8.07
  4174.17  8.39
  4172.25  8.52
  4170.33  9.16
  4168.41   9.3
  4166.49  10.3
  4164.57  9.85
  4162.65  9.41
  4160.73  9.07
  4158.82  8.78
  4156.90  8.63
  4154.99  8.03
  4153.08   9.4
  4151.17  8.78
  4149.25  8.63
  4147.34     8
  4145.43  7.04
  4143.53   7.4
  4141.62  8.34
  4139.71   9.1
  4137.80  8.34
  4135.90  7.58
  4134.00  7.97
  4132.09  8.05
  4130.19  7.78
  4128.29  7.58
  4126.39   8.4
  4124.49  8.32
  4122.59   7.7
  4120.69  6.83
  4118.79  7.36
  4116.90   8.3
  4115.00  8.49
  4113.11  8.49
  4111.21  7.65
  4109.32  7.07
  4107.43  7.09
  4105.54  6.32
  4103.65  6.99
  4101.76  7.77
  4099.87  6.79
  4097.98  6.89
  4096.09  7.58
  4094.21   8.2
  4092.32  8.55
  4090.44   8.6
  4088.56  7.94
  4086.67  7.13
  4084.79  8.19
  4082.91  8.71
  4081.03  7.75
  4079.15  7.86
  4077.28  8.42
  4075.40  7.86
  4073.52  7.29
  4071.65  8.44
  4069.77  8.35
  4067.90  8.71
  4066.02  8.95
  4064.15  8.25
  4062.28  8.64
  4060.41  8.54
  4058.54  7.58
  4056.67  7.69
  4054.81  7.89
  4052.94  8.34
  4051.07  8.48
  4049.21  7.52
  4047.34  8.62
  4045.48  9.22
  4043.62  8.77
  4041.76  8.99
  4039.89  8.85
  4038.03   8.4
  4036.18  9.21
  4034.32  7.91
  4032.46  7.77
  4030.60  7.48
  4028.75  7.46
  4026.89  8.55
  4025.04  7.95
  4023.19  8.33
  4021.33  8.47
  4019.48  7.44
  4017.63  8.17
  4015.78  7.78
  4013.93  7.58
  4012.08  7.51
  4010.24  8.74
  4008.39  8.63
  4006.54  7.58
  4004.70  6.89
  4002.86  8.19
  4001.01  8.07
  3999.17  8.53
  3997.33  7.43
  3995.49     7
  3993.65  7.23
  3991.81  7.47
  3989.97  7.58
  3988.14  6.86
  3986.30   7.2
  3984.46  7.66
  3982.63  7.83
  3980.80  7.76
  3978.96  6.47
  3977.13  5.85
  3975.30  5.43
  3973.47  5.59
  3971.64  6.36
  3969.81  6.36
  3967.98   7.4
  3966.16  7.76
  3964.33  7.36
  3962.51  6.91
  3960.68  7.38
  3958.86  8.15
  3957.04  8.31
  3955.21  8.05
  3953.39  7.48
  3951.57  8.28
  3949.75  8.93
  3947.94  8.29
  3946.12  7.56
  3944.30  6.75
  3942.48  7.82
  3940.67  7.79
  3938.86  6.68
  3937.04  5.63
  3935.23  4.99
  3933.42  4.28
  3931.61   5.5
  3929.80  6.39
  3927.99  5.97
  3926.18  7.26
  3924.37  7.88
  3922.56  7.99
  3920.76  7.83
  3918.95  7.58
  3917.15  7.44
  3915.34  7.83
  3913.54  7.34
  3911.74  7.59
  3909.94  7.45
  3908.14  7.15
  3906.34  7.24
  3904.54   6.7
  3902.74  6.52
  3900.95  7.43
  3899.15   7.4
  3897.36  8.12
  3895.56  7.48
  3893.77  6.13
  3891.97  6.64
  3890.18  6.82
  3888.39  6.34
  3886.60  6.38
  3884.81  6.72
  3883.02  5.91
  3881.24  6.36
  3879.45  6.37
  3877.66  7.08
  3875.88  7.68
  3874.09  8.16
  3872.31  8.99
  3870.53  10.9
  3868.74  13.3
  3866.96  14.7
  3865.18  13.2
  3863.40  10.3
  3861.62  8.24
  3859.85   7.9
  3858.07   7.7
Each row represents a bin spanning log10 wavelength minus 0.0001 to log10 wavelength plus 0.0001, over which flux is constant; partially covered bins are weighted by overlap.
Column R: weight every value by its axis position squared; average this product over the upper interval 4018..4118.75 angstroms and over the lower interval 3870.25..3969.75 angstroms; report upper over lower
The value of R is 1.20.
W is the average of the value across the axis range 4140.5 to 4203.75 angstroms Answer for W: 8.77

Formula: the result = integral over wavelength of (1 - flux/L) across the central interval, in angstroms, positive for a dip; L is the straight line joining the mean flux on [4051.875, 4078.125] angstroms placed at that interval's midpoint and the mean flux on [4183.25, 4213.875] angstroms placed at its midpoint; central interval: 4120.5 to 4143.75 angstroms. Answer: 1.3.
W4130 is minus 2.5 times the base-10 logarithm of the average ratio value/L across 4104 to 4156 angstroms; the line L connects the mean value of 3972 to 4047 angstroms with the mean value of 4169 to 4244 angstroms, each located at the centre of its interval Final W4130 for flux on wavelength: 0.05 mag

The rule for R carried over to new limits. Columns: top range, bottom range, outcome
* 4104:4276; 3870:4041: 1.29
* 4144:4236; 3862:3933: 1.29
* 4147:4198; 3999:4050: 1.17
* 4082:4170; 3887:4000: 1.25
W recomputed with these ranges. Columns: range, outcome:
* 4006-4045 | 8.19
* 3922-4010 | 7.19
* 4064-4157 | 7.95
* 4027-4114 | 8.03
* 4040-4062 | 8.36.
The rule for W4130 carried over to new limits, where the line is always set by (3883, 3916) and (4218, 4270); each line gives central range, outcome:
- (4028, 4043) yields -0.08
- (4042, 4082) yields -0.06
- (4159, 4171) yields -0.15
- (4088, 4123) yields 0.05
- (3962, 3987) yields 0.08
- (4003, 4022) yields -0.05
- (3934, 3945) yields 0.11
